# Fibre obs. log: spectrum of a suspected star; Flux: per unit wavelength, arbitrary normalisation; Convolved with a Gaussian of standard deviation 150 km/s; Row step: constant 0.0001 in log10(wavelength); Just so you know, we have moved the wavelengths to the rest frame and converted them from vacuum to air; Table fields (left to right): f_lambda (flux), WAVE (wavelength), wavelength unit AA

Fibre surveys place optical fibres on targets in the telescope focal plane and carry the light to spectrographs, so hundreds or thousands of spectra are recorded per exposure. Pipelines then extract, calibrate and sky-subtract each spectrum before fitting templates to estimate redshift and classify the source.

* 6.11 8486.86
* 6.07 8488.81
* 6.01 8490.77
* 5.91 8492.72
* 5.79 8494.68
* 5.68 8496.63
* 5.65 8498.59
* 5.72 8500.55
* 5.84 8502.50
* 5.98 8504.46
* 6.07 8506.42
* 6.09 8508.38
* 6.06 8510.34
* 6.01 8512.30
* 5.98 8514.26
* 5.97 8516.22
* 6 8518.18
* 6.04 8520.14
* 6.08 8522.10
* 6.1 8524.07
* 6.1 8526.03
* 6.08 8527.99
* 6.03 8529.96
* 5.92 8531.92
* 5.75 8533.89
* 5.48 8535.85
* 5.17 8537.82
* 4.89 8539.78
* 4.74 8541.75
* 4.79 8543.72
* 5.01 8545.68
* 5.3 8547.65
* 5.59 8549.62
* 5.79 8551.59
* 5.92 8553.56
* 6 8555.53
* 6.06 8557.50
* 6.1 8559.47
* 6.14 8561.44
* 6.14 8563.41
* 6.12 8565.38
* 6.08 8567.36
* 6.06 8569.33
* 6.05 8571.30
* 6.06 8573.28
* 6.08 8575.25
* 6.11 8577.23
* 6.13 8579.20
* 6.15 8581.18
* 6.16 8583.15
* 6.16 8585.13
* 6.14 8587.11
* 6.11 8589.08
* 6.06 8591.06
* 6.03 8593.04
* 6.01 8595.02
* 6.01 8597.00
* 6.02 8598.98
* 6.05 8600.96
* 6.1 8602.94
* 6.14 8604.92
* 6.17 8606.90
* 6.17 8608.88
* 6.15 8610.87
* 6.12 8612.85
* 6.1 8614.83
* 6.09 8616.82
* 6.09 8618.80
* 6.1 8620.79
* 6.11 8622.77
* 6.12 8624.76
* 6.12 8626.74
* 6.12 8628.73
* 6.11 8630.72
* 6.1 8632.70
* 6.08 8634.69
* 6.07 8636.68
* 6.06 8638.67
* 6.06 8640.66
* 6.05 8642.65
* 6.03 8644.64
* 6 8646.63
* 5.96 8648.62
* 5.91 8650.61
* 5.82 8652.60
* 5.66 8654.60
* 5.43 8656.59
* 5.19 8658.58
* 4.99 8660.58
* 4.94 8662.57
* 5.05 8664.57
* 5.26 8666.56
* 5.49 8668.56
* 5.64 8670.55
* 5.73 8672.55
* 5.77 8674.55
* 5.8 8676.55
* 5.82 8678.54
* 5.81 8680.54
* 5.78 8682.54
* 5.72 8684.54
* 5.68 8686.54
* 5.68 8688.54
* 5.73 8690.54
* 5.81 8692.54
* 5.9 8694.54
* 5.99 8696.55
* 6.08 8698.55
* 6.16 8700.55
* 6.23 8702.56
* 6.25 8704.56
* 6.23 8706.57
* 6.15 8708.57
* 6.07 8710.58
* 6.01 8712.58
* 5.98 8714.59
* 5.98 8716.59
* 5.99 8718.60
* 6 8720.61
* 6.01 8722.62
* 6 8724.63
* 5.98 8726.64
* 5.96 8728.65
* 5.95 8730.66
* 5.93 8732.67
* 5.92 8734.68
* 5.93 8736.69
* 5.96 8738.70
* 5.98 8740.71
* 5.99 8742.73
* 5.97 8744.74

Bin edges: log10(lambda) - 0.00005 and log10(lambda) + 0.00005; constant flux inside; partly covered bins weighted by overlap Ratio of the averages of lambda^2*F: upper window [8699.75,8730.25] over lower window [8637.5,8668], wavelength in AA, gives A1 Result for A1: 1.1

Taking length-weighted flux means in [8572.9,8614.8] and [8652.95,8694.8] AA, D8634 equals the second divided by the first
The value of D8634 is 0.91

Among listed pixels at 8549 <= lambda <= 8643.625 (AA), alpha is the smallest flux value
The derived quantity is 5.59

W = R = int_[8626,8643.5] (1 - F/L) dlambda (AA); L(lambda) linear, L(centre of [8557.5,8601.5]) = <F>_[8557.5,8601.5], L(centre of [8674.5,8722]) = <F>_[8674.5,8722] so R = -0.18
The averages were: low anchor 6.09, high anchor 5.95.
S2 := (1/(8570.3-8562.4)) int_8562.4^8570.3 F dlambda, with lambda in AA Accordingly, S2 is 6.1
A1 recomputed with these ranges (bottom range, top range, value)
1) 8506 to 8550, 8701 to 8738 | 1.11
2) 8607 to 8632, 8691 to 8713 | 1.01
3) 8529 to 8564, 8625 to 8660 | 1.08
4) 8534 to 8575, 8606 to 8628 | 1.09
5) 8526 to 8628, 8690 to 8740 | 1.05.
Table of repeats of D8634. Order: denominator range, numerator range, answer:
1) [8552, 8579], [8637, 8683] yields 0.93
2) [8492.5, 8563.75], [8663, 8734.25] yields 1.02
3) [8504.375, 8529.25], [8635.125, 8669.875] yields 0.94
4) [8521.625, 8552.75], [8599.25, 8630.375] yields 1.10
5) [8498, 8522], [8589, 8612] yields 1.02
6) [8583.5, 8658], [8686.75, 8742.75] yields 0.99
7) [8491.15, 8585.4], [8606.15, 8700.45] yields 1.00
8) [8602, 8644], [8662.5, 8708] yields 0.95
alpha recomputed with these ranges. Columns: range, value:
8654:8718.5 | 4.94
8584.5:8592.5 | 6.06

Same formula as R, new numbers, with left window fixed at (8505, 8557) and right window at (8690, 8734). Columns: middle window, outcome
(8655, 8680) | 2.1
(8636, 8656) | -0.1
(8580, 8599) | -0.9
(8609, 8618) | -0.4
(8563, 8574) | -0.6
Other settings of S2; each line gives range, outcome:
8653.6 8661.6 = 5.32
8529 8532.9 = 5.98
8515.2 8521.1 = 6.01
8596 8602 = 6.03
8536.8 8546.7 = 4.92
